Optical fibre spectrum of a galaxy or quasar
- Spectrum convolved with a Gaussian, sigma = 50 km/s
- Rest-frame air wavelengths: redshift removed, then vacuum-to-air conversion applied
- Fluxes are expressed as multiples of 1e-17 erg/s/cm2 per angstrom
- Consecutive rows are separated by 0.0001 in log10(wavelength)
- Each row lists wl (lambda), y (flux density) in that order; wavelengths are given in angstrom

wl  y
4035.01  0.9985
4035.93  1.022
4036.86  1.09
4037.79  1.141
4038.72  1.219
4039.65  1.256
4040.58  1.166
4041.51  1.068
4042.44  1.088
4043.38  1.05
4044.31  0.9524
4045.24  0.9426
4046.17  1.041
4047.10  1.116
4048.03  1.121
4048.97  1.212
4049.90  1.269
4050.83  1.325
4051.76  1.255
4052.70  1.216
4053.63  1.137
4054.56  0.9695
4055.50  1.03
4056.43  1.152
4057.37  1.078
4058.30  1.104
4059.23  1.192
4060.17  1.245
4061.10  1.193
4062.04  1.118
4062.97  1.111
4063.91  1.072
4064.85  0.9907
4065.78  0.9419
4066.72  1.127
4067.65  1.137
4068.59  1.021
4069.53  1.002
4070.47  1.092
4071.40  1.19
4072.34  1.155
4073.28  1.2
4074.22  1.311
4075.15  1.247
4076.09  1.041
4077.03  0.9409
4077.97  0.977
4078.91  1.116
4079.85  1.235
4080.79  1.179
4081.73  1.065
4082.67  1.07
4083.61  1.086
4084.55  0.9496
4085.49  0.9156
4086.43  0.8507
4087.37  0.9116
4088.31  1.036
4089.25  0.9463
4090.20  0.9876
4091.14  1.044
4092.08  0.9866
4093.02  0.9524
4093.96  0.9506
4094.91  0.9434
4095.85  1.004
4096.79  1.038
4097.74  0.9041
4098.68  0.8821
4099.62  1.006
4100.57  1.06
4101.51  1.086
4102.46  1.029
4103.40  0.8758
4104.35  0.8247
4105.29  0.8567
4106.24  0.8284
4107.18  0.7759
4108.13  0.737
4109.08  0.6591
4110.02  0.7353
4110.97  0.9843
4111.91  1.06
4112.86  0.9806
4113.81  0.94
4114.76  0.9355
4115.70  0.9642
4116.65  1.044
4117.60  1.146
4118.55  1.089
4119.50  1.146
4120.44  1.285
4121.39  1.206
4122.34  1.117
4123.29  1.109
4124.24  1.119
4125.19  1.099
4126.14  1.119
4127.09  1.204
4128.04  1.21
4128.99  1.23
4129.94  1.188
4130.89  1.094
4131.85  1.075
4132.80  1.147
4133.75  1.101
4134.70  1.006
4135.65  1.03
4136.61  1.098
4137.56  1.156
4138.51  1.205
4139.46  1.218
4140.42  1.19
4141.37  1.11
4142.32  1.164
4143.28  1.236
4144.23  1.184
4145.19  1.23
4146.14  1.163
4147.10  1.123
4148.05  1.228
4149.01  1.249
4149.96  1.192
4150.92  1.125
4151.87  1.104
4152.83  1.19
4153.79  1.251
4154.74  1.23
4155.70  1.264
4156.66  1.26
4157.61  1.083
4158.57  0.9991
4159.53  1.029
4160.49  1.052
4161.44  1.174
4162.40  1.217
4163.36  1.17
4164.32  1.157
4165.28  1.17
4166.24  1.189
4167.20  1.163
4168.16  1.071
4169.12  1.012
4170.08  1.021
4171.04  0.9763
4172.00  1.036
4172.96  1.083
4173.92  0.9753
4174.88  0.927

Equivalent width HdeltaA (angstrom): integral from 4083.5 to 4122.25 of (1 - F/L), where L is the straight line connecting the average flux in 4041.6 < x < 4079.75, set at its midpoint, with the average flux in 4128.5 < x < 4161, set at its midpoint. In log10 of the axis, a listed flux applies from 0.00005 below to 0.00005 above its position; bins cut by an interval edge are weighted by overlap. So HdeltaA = 5.7 angstrom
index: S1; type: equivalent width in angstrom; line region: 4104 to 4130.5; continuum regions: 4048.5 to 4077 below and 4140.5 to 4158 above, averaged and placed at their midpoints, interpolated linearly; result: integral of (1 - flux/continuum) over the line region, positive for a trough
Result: 3.3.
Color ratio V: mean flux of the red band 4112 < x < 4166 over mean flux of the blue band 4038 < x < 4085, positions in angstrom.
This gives 1.0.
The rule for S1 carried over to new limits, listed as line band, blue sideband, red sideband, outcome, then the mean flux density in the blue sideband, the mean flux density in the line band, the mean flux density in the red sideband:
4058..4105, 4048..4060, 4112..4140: 4.00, 1.16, 1.05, 1.11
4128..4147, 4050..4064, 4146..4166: 0.19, 1.15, 1.15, 1.16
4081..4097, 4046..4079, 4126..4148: 2.08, 1.12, 0.987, 1.15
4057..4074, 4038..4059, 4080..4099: -0.68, 1.13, 1.11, 0.99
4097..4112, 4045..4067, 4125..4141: 3.20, 1.13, 0.892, 1.14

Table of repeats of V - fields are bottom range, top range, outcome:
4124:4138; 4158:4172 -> 0.98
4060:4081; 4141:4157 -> 1.07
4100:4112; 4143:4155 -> 1.35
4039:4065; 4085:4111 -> 0.82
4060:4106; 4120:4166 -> 1.12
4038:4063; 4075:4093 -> 0.90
